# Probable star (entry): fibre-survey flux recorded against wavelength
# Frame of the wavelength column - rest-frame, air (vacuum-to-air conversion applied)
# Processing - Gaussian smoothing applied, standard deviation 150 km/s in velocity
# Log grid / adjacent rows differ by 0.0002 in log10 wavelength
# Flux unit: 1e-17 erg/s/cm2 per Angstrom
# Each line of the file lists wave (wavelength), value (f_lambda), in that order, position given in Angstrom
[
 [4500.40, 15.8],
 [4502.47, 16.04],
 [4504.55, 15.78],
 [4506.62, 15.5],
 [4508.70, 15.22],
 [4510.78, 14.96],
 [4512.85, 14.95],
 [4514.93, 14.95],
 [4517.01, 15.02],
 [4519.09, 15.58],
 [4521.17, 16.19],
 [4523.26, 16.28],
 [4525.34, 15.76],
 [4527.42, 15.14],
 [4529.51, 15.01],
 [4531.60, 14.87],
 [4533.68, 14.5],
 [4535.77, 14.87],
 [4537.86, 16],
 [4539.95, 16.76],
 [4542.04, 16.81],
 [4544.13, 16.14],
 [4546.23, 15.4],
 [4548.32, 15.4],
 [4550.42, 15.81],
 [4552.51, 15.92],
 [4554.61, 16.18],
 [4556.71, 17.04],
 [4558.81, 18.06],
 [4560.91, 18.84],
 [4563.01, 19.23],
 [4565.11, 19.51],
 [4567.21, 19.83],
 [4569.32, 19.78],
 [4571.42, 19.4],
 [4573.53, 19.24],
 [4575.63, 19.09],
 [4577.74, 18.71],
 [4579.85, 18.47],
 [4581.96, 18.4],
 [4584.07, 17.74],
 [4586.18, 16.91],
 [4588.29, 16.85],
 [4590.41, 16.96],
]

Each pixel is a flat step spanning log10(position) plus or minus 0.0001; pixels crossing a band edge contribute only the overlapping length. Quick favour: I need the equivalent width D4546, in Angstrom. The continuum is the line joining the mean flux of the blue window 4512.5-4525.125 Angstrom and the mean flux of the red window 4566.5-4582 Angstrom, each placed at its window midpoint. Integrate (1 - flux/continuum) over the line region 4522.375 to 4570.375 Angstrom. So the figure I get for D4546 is 1.91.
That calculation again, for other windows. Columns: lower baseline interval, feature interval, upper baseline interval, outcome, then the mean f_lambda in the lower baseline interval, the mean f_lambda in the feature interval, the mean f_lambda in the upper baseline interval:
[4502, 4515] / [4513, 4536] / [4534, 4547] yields 0.50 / 15.3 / 15.3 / 15.9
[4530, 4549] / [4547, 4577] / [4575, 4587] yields -1.80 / 15.6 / 18.1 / 18.2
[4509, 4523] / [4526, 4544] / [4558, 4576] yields 1.35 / 15.3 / 15.5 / 19.2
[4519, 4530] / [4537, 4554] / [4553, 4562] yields 0.77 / 15.7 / 16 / 17.4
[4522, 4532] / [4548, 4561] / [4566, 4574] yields 1.03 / 15.5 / 16.7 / 19.6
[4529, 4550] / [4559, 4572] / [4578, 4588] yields -1.83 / 15.6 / 19.3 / 17.9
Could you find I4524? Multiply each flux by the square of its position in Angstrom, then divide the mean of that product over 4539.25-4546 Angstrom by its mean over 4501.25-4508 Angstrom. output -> 1.1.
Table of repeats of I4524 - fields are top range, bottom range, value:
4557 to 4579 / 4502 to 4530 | 1.26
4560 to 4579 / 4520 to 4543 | 1.25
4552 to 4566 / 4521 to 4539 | 1.18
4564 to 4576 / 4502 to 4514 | 1.30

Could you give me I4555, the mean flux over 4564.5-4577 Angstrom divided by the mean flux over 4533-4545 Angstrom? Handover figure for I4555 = 1.22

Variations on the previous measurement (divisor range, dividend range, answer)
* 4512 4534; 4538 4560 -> 1.07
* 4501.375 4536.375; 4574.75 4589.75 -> 1.17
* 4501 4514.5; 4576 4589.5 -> 1.16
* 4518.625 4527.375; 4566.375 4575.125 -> 1.23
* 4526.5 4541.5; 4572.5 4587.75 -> 1.19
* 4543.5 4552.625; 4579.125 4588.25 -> 1.13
